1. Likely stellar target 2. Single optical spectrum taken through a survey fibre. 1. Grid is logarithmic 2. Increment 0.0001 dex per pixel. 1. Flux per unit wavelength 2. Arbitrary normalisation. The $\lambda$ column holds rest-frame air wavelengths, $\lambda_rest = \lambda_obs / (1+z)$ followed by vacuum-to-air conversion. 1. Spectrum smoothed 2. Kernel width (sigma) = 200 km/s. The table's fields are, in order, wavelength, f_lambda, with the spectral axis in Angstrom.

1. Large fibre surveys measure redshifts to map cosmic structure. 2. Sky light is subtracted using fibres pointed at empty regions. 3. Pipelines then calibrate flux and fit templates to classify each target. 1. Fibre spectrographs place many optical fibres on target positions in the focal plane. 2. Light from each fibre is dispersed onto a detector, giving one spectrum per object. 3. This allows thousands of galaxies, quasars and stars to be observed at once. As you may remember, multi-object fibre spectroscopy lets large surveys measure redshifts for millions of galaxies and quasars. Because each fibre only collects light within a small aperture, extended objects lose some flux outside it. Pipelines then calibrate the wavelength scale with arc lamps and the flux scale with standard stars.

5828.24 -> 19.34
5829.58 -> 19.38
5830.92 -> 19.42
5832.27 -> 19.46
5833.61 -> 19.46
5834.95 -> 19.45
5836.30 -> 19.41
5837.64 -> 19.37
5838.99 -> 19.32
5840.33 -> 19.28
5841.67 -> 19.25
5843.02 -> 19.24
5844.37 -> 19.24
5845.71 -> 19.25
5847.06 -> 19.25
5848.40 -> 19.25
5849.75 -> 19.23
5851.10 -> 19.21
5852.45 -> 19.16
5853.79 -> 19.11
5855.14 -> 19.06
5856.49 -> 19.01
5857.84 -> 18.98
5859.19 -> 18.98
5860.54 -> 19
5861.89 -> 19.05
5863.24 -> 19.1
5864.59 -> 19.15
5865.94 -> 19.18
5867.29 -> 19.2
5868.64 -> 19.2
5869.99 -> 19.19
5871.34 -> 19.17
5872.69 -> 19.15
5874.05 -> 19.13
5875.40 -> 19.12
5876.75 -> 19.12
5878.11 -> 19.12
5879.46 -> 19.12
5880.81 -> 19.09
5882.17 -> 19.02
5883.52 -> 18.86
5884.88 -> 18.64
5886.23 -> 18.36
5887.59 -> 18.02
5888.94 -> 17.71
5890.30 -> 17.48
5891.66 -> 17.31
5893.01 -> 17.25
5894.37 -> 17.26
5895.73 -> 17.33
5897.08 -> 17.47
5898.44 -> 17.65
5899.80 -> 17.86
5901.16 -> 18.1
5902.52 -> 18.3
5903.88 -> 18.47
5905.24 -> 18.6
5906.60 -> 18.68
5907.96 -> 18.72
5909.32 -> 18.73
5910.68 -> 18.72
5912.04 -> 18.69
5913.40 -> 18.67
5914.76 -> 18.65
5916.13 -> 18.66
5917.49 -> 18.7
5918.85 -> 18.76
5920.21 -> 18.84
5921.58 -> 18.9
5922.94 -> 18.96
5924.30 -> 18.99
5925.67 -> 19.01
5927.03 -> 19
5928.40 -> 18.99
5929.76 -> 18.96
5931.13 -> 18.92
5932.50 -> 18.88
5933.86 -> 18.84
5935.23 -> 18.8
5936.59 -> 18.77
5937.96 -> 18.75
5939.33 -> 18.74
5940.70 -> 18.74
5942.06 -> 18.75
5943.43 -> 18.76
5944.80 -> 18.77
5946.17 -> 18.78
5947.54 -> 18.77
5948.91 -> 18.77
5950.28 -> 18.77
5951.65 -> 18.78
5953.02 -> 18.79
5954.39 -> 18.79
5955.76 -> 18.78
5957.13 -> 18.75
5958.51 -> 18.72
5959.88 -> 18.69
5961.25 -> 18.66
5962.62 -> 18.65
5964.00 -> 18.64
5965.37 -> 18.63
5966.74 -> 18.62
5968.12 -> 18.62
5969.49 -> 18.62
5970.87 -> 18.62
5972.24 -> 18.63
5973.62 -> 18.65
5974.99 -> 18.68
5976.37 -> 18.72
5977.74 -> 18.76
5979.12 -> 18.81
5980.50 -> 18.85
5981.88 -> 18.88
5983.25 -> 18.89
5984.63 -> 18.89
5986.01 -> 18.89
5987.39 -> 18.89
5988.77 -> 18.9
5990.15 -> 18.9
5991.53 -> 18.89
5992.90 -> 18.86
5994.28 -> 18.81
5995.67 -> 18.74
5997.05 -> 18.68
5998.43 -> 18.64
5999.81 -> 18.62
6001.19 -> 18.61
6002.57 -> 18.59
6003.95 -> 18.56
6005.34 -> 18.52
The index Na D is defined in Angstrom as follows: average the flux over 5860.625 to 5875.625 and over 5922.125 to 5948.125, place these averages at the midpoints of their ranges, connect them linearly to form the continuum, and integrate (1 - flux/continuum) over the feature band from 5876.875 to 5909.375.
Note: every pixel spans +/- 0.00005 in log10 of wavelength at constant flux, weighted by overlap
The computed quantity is 1.4 Angstrom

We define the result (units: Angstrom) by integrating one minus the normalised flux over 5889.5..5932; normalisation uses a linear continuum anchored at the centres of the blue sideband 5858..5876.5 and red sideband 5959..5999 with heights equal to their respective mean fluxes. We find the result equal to 1.3 Angstrom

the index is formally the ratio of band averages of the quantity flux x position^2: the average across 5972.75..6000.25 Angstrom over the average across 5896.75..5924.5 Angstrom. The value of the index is 1.0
